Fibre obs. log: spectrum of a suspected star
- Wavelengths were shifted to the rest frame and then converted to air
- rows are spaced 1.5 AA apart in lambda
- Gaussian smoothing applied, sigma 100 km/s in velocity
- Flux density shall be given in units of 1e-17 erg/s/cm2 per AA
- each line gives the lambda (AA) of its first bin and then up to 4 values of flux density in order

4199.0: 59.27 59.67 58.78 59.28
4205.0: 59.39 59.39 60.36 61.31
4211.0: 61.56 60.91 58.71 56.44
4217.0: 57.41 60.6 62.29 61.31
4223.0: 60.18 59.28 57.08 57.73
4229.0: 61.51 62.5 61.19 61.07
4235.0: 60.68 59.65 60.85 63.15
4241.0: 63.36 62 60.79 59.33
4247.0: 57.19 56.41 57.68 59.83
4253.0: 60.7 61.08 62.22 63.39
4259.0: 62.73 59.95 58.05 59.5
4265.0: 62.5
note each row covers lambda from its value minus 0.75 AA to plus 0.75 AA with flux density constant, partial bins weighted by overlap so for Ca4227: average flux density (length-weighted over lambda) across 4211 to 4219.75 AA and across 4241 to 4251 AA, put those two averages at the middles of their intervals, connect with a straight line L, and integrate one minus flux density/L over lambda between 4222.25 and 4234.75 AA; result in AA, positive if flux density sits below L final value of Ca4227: -0.2 AA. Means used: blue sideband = 59.2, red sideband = 59.3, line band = 60.1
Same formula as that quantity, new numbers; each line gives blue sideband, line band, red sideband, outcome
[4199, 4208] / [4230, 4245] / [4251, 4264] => -0.3 AA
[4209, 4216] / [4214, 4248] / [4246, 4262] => -0.2 AA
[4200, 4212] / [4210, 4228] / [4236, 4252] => 0.1 AA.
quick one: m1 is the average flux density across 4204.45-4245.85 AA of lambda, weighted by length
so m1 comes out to 60.4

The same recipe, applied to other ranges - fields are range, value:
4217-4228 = 59.7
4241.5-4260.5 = 60.3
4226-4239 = 60.5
